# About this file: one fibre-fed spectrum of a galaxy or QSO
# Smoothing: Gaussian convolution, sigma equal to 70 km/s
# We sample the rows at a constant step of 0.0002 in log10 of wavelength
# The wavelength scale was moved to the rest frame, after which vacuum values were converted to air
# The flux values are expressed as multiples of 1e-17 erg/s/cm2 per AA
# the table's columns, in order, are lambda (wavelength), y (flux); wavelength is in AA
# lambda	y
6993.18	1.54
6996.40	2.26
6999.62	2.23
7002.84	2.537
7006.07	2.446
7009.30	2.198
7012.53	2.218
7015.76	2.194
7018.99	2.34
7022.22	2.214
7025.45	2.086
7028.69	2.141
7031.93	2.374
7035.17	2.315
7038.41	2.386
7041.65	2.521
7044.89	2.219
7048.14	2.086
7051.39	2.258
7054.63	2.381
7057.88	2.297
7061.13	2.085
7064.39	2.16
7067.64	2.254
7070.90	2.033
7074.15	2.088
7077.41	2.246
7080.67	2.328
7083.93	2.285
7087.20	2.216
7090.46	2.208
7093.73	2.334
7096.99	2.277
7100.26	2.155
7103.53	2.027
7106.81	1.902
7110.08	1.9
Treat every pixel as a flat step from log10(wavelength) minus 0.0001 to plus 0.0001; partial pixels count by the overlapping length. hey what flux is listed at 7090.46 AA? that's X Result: 2.208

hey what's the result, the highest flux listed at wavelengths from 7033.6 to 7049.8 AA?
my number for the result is 2.521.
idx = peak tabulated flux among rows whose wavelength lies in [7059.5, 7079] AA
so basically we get 2.254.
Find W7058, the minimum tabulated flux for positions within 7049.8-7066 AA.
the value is 2.085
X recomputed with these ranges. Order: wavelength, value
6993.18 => 1.54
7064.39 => 2.16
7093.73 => 2.334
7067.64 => 2.254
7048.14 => 2.086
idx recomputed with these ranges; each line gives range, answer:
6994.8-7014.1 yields 2.537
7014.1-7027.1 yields 2.34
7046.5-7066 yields 2.381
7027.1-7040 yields 2.386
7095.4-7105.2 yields 2.277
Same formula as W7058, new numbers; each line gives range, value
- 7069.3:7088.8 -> 2.033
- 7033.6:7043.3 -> 2.315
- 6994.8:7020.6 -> 2.194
